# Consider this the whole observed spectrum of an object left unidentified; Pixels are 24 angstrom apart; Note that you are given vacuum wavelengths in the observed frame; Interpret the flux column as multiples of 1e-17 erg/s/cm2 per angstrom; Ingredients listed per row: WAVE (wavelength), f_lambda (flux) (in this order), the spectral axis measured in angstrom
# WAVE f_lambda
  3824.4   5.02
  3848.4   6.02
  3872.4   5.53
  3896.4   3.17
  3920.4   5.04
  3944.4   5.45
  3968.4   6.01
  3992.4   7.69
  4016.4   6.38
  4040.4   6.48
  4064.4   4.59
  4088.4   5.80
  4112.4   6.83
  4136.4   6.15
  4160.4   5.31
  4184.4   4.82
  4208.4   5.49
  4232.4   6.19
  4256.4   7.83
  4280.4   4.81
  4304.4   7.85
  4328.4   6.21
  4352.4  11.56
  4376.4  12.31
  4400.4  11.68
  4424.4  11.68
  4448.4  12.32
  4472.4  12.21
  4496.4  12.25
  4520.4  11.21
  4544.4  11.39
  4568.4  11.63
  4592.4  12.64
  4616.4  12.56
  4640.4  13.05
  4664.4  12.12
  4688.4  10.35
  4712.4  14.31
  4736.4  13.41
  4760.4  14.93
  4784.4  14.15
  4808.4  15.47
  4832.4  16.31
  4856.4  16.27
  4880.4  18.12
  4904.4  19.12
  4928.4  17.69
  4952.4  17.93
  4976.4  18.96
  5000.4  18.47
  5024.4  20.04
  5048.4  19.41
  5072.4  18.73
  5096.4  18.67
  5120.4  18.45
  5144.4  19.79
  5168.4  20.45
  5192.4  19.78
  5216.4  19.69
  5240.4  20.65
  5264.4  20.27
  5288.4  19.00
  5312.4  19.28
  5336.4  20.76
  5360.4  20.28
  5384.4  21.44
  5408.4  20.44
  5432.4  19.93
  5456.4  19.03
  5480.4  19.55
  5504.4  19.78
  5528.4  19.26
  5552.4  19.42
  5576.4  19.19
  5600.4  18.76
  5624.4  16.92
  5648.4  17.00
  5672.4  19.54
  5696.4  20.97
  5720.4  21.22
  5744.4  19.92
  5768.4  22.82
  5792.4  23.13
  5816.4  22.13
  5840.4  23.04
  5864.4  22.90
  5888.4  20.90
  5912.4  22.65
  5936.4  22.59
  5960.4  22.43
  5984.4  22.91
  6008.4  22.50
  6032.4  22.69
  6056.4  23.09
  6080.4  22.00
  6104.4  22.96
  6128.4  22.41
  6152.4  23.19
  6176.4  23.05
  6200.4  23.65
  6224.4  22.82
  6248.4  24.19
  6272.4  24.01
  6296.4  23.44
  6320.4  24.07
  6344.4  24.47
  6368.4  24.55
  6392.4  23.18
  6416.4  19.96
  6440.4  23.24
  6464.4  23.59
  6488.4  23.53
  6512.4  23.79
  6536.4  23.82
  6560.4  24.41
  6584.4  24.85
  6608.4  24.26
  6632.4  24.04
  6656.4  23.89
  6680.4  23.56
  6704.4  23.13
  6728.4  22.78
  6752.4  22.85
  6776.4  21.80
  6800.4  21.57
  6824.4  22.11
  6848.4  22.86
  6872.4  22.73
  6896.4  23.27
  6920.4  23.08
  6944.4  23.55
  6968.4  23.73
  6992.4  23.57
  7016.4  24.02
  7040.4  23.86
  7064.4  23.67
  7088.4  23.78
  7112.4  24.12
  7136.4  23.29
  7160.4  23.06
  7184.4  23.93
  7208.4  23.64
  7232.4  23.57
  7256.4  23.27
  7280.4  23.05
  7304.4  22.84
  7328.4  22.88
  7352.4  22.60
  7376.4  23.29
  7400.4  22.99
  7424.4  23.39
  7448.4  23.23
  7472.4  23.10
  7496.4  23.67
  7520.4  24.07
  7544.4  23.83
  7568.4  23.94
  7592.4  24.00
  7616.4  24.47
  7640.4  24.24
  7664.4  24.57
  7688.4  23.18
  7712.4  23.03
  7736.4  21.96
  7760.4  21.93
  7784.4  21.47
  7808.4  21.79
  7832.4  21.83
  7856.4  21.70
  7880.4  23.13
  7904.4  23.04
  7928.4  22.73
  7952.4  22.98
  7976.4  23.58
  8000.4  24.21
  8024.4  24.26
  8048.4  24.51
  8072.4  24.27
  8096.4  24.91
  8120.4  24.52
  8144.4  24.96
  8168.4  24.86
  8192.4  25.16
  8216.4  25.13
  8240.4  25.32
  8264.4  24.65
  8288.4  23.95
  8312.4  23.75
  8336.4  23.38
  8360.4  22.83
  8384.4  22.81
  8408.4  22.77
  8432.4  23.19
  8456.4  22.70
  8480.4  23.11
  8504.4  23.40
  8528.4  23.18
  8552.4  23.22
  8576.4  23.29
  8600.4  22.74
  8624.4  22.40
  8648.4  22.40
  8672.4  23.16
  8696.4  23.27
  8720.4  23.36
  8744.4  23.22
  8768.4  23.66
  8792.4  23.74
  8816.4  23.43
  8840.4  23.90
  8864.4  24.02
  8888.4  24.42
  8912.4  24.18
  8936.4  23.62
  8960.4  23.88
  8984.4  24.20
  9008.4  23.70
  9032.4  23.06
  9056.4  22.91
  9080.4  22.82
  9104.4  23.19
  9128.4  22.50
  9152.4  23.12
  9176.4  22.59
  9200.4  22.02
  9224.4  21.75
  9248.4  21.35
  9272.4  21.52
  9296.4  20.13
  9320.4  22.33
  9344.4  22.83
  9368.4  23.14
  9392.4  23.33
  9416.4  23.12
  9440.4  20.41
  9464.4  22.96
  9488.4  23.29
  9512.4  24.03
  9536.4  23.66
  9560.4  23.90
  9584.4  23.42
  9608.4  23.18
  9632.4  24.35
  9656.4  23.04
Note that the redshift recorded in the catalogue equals 0.089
